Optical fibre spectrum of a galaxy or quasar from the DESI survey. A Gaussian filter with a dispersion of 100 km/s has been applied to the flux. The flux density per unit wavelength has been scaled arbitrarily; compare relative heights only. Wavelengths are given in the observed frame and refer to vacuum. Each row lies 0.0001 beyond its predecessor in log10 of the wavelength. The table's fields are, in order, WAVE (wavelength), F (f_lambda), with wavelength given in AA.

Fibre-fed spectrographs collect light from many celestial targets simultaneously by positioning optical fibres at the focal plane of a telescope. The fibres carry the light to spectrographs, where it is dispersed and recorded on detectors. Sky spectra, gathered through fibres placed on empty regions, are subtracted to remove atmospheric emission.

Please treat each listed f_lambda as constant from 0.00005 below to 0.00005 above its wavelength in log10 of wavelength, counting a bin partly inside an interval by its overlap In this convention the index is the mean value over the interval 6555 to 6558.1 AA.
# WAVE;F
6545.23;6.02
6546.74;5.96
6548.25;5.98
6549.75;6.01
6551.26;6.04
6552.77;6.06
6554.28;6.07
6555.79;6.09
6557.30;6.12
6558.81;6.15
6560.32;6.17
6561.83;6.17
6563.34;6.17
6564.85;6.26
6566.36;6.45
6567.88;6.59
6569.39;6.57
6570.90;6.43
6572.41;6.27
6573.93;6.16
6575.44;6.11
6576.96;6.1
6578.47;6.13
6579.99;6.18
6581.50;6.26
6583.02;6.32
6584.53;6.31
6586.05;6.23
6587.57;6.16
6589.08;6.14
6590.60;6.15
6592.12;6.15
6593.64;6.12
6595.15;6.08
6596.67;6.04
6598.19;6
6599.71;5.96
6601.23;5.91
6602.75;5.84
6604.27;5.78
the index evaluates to 6.1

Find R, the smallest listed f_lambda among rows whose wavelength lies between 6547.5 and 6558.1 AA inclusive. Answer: 5.98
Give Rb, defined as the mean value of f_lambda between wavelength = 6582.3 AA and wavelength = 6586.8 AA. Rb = 6.29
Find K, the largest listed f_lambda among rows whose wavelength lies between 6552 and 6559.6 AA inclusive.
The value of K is 6.15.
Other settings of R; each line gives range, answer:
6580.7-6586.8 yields 6.23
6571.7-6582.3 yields 6.1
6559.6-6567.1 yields 6.17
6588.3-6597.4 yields 6.04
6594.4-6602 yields 5.91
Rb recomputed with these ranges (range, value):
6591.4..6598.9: 6.08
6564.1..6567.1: 6.36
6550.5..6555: 6.05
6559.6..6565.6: 6.2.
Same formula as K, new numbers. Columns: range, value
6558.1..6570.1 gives 6.59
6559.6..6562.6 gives 6.17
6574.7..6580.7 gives 6.18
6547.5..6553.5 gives 6.06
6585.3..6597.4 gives 6.23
